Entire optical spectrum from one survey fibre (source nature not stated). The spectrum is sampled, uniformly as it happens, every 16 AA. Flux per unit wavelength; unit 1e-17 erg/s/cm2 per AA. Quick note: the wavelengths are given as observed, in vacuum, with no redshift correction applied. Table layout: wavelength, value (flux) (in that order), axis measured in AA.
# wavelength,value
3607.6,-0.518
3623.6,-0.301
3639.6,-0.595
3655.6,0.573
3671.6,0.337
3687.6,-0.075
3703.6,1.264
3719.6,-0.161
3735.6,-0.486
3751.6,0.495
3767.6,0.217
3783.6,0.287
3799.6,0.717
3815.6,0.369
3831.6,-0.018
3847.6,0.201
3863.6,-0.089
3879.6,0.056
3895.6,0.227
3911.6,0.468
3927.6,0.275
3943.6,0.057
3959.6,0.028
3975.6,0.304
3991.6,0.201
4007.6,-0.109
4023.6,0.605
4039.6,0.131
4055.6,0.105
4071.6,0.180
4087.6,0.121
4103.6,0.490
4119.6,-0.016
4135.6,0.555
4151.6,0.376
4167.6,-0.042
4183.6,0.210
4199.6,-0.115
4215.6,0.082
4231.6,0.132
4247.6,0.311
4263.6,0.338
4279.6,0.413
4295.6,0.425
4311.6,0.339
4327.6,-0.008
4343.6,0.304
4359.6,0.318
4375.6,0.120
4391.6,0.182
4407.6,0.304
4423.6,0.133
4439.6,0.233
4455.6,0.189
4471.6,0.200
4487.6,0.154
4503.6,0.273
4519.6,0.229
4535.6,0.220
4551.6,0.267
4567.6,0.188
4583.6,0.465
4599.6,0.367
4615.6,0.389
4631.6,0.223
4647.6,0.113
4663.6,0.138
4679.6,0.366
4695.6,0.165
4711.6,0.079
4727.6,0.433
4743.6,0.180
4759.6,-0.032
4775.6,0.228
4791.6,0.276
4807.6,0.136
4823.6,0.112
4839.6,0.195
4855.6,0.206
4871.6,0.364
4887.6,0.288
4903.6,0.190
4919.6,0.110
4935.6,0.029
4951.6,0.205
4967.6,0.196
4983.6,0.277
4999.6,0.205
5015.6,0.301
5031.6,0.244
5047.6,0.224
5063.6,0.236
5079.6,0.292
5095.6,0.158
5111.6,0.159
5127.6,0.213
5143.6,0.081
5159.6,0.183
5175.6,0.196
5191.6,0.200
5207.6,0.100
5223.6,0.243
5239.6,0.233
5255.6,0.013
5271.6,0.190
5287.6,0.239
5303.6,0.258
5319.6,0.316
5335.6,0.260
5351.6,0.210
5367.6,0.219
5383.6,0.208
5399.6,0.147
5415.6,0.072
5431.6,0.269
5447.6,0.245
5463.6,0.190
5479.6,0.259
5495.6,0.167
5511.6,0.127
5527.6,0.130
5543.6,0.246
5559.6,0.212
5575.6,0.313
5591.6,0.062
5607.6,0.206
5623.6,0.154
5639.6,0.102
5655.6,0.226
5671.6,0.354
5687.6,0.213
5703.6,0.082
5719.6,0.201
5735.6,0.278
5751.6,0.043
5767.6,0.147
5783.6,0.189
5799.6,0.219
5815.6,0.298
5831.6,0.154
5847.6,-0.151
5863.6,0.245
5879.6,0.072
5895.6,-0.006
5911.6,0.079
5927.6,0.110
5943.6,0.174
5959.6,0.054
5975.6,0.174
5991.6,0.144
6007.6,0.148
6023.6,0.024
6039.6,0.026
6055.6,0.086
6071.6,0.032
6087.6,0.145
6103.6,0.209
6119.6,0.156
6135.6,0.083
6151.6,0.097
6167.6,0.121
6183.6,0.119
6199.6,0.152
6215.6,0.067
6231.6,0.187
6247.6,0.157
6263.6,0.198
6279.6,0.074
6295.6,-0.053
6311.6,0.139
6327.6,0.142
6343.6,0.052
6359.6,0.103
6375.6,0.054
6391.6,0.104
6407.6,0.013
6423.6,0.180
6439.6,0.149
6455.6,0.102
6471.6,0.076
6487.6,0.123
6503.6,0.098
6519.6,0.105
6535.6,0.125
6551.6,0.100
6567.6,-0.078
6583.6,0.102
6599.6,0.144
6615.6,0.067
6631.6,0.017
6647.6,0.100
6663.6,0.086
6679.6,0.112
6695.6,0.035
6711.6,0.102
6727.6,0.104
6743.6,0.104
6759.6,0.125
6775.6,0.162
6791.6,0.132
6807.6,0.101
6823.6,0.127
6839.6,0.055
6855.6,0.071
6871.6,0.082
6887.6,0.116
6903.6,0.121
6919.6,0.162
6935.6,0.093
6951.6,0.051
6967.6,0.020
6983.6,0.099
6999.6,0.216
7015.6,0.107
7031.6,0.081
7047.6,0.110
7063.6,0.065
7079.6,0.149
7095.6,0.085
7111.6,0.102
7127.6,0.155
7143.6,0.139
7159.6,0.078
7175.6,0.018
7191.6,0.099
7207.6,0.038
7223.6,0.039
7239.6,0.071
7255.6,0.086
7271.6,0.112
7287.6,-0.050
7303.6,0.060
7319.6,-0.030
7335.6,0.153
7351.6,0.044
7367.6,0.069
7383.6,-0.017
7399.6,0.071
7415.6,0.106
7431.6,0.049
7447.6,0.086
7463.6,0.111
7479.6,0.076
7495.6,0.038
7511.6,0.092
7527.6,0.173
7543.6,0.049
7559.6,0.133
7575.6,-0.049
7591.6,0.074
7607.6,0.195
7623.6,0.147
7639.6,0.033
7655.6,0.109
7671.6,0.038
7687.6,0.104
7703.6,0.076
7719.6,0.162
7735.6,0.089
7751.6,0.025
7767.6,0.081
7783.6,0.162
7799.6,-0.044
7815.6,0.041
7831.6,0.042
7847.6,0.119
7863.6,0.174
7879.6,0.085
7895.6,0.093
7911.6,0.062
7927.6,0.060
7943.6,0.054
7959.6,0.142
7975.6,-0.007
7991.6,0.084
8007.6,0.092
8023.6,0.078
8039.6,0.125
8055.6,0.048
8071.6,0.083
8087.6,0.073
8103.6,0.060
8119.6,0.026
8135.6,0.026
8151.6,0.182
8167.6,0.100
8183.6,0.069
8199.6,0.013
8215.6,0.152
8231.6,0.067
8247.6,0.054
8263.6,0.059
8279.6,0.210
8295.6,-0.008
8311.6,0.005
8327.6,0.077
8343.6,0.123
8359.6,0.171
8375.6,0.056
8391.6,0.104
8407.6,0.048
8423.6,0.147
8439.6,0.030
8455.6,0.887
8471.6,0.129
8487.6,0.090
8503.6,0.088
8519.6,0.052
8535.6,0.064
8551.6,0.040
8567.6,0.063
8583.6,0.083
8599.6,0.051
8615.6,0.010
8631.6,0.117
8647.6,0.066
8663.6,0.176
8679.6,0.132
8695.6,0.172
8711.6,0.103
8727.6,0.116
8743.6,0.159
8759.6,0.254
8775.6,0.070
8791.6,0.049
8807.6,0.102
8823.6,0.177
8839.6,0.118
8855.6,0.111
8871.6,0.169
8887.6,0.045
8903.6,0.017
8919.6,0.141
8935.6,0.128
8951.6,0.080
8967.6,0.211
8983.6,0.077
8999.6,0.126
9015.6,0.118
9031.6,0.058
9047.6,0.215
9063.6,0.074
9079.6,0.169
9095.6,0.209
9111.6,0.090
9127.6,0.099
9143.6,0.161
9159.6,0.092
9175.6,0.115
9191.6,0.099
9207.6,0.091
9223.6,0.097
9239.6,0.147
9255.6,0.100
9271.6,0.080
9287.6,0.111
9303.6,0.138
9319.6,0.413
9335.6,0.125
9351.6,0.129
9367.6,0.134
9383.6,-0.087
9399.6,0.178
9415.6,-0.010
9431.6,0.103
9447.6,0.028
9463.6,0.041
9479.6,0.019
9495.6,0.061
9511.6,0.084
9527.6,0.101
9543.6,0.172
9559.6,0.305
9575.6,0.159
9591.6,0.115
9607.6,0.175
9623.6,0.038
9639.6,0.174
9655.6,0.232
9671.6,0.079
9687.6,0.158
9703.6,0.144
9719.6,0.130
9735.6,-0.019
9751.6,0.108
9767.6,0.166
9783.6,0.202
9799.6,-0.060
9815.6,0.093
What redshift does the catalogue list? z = 1.27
